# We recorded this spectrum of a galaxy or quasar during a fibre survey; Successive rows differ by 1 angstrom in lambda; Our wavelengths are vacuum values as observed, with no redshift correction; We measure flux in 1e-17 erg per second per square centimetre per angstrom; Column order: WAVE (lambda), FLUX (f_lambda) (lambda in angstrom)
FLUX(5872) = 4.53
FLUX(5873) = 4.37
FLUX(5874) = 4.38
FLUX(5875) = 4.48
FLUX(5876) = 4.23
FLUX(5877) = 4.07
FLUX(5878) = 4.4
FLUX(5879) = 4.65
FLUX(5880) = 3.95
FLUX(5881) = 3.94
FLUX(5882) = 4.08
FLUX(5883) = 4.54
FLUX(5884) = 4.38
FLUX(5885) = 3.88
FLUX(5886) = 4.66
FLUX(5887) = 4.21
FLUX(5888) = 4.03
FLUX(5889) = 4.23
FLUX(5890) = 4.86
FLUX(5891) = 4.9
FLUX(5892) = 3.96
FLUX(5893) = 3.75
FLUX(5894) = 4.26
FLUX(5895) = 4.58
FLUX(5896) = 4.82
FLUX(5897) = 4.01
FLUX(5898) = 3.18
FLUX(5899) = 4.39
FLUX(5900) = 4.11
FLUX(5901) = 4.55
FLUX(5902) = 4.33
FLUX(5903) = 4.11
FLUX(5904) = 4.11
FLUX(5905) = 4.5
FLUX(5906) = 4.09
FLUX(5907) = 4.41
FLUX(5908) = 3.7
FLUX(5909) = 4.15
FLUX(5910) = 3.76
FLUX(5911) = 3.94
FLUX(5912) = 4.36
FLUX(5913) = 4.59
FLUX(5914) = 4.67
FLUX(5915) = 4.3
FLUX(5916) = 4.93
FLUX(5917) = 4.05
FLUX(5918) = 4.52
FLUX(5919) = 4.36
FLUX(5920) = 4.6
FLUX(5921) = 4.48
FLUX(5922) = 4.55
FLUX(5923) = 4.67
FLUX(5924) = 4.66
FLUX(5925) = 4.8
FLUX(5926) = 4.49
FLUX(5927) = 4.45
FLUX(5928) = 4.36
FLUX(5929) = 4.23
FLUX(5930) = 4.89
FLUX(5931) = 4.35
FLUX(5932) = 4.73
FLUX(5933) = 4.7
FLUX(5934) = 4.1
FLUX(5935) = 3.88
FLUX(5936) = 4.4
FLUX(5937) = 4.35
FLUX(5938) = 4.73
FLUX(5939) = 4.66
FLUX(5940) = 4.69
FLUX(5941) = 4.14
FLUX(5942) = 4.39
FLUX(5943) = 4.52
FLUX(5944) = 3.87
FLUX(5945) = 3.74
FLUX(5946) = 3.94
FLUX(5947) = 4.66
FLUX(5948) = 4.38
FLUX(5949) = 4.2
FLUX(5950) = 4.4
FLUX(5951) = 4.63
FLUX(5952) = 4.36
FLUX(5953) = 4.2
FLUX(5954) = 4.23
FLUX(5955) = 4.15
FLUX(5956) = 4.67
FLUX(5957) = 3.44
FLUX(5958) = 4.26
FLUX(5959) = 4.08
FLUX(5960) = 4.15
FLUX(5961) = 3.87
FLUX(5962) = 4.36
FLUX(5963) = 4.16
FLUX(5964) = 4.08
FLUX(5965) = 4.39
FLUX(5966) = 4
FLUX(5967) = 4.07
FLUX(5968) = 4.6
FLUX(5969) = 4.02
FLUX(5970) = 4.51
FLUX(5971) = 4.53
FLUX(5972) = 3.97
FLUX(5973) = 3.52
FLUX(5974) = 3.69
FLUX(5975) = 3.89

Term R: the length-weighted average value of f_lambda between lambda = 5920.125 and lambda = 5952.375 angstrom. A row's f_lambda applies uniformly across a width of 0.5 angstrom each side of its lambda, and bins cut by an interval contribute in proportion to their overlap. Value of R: 4.42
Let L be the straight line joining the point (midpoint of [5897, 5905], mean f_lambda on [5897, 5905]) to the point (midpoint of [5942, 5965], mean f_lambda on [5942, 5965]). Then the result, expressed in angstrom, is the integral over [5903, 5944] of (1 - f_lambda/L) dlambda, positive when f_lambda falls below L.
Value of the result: -2.3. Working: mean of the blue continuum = 4.13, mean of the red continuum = 4.21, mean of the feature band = 4.4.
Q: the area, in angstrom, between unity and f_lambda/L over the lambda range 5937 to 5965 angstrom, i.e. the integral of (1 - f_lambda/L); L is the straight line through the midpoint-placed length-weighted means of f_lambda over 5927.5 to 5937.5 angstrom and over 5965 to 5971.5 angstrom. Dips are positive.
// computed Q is 0.5 angstrom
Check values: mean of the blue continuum 4.4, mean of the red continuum 4.3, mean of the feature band 4.26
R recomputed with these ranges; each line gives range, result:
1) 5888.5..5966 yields 4.32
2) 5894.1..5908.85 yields 4.21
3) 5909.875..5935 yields 4.46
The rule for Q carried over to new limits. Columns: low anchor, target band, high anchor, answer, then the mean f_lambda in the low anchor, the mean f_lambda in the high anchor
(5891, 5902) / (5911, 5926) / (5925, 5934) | -0.4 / 4.2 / 4.52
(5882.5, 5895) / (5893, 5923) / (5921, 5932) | 1.0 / 4.32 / 4.55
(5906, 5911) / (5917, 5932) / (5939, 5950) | -1.4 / 4.01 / 4.28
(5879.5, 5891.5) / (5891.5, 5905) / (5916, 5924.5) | 0.6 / 4.31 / 4.51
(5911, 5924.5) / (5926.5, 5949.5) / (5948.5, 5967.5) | -0.1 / 4.5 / 4.19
